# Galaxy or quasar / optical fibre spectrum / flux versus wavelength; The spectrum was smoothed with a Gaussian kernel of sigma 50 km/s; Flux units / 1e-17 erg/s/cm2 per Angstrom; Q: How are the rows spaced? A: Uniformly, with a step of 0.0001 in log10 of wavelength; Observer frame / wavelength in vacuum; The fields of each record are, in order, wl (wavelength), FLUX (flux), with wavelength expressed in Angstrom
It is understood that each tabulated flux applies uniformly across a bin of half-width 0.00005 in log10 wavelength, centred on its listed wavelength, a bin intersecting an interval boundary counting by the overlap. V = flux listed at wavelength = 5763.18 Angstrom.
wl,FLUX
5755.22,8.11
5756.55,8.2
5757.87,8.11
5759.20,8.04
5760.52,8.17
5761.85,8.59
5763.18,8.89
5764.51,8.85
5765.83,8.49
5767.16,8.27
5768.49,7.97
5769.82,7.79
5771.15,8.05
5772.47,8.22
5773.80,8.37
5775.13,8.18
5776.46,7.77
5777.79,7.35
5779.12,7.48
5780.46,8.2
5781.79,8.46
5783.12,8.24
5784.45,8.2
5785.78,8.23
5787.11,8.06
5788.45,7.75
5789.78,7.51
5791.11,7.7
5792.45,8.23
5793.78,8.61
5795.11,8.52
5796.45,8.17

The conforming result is 8.89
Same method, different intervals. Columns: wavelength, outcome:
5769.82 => 7.79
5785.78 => 8.23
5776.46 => 7.77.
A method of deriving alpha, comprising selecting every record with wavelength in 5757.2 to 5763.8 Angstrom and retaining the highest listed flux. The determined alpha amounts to 8.89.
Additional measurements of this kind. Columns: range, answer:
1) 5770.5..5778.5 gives 8.37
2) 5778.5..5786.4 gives 8.46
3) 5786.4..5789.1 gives 8.06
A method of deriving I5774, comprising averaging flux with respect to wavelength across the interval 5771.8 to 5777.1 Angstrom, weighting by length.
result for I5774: 8.15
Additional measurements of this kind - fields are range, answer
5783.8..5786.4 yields 8.22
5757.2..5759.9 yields 8.1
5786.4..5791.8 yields 7.75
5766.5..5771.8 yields 8.01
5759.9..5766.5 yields 8.6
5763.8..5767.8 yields 8.55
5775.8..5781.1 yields 7.69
